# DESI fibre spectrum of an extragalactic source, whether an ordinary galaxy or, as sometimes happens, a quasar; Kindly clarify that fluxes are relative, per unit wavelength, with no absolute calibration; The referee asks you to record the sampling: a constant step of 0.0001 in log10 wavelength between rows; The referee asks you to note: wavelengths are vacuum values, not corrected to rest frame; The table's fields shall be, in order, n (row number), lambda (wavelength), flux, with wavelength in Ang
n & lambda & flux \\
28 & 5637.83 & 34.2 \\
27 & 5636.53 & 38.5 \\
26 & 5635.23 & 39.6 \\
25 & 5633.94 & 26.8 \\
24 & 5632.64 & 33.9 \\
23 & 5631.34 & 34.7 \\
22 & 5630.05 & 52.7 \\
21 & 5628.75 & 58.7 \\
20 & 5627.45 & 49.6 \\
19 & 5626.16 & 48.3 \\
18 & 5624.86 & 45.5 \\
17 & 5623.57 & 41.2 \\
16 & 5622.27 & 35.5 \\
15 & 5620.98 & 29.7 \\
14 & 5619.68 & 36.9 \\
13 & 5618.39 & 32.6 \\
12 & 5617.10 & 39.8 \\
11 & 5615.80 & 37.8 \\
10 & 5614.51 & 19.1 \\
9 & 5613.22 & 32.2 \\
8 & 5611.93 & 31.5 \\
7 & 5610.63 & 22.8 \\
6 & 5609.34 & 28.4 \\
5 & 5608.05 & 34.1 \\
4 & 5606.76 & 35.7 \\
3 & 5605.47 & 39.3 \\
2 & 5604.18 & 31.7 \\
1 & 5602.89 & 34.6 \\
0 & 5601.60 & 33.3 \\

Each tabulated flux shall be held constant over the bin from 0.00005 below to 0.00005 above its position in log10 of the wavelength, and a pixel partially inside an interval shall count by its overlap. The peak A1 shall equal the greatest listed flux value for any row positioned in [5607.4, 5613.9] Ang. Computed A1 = 34.1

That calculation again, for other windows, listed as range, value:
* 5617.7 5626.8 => 48.3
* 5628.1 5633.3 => 58.7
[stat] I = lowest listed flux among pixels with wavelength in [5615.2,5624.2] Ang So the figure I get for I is 29.7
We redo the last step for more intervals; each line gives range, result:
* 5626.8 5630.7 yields 49.6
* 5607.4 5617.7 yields 19.1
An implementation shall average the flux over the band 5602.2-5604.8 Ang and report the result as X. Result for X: 33.2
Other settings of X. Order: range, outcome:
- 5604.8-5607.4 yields 37.5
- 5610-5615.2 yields 26.5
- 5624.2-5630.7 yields 51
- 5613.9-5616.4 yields 28.4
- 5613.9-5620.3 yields 33.3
